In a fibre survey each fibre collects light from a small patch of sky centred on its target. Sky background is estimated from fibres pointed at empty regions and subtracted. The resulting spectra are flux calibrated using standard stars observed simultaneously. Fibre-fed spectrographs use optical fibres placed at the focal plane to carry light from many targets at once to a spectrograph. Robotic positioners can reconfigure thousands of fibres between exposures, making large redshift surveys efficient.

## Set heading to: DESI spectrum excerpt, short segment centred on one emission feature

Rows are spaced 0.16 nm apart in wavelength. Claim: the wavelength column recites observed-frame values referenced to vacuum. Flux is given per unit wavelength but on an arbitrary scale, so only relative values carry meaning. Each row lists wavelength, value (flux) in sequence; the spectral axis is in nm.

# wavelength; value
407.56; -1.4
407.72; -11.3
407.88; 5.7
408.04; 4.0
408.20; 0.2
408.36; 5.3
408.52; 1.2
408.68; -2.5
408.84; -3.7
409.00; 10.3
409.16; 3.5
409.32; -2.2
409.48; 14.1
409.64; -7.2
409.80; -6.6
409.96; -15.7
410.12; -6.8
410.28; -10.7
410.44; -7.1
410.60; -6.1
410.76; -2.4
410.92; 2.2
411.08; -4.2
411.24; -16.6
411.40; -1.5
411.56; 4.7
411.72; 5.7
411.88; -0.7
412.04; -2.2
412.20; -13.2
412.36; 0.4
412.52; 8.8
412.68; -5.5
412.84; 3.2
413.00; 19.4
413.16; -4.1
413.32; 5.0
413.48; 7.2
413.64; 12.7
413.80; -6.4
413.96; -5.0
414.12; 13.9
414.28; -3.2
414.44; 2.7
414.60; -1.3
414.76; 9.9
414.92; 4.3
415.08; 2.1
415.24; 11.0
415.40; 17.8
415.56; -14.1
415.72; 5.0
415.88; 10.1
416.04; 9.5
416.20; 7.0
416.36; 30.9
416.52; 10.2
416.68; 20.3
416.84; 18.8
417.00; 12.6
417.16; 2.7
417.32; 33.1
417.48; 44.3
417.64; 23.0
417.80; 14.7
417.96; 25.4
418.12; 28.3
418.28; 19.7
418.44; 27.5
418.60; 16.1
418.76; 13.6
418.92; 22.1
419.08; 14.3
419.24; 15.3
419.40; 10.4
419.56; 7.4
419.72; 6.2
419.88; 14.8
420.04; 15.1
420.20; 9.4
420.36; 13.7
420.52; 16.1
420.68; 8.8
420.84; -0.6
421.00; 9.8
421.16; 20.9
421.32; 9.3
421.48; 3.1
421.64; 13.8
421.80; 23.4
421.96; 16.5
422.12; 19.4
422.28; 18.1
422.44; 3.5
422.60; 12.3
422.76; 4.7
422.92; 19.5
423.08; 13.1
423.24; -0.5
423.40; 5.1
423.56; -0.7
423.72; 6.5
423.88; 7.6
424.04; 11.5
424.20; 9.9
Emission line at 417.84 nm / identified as Lyman alpha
